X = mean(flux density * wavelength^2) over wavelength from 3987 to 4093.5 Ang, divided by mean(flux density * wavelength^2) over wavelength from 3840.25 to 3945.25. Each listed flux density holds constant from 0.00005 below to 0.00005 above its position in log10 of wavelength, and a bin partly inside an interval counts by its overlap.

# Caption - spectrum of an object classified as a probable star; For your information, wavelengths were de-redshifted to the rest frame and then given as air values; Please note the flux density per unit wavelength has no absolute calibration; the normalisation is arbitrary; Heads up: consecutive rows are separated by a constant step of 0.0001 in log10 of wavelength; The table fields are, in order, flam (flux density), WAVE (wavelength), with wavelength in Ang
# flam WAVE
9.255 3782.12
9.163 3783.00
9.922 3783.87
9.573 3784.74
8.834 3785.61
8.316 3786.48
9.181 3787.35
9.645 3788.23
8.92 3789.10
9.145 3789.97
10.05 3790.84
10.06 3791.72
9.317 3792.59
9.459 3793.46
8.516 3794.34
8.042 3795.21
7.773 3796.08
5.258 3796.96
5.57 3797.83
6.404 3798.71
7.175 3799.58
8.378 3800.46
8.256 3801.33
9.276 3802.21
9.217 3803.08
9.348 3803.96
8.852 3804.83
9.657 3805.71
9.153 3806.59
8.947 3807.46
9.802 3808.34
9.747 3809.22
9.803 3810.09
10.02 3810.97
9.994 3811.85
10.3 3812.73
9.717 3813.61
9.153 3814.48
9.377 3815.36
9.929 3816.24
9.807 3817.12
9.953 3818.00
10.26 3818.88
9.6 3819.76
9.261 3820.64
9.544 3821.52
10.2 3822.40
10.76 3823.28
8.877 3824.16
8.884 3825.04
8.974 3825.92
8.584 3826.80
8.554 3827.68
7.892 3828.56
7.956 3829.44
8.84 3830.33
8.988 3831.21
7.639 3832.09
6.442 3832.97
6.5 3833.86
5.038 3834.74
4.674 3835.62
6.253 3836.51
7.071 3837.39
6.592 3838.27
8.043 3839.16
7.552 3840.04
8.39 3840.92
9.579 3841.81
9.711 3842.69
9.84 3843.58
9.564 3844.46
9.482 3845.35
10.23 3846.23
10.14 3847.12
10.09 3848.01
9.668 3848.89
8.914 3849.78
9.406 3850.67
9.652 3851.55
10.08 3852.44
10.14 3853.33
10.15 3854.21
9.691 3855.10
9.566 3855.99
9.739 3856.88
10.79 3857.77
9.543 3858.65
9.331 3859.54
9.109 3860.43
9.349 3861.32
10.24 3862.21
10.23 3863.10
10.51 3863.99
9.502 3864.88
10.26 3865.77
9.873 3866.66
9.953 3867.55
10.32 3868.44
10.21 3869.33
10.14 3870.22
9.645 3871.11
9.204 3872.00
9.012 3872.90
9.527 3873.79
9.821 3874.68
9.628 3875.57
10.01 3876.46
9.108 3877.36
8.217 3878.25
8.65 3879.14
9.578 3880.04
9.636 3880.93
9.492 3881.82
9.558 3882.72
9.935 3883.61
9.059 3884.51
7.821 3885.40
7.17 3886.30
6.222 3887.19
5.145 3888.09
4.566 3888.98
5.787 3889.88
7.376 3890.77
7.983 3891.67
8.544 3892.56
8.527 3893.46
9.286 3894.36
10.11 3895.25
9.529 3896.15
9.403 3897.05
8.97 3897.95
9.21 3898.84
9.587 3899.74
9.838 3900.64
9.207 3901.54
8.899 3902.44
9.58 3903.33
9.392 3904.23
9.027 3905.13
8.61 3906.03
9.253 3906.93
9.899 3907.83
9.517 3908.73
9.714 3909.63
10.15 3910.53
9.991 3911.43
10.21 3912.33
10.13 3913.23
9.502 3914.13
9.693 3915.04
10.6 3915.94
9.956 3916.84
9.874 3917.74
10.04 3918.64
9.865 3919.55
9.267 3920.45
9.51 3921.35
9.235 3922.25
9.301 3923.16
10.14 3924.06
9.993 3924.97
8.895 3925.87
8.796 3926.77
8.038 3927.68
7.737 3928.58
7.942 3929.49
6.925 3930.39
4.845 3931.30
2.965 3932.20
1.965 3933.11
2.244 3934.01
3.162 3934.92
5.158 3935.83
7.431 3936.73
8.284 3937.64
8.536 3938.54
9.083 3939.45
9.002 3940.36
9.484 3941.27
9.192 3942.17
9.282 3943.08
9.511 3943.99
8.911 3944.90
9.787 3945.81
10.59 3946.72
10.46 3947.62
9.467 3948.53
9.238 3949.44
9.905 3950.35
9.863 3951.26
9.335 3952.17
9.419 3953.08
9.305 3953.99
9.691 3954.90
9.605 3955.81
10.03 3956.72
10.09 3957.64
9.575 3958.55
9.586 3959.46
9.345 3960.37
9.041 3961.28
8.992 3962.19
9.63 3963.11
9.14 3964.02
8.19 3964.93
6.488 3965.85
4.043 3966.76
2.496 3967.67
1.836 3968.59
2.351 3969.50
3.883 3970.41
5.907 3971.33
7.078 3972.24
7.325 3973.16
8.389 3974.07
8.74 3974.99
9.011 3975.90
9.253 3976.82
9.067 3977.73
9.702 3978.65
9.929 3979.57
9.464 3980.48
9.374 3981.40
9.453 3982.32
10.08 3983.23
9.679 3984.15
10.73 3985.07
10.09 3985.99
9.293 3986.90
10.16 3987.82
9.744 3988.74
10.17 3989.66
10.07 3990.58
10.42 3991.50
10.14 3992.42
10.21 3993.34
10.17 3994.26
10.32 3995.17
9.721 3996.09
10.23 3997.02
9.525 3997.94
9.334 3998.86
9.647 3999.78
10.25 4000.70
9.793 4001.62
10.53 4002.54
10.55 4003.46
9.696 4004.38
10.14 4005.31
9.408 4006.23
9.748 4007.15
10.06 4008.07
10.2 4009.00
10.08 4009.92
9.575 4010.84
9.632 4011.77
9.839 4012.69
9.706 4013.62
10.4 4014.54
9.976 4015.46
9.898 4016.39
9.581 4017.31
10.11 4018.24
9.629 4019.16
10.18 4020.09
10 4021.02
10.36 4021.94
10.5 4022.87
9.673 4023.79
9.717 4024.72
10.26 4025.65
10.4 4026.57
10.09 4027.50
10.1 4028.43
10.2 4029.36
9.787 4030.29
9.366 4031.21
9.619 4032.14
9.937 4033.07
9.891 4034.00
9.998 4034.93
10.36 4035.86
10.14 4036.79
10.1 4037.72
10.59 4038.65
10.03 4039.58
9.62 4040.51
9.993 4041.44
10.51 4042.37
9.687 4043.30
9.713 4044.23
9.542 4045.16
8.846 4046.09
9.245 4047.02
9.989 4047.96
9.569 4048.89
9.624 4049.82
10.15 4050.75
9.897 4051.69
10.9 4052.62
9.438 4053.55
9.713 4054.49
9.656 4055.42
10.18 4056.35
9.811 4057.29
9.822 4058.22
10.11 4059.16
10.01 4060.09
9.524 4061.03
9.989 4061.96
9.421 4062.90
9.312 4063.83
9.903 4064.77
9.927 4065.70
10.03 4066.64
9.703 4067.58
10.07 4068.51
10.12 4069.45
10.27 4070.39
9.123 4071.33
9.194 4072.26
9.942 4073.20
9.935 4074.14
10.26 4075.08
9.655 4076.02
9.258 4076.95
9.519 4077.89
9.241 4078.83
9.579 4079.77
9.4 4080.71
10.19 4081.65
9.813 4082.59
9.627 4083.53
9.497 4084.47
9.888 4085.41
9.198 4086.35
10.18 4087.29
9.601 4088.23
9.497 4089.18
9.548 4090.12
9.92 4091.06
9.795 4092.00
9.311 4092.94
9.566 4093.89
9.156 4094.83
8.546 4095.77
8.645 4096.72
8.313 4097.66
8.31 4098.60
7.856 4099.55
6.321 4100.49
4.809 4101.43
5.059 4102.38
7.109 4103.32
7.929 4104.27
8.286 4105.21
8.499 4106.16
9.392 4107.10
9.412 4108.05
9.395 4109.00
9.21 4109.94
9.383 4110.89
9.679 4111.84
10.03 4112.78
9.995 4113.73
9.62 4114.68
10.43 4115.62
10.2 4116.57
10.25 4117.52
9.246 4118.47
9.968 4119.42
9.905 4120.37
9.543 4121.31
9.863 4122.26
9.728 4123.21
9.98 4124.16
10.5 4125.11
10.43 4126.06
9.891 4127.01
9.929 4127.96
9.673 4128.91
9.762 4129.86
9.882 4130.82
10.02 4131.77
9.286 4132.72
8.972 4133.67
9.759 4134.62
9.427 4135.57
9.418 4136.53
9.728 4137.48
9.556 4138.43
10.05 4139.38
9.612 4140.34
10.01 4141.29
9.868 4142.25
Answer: 1.19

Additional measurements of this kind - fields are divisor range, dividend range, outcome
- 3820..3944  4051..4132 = 1.20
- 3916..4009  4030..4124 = 1.15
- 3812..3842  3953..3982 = 1.01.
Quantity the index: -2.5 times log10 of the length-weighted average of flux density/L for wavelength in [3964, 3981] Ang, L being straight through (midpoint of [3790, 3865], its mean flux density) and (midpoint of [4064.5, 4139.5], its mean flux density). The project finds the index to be 0.31 mag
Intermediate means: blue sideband 8.96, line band 6.92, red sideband 9.39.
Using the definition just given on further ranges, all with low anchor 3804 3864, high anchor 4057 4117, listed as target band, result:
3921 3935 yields 0.285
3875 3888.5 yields 0.063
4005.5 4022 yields -0.076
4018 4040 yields -0.090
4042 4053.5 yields -0.061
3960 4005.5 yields 0.054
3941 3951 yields -0.051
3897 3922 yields -0.051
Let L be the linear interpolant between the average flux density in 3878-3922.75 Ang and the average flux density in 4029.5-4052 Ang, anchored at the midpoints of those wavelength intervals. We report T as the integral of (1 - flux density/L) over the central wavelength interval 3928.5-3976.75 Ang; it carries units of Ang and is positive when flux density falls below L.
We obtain 8.2 Ang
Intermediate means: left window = 9.01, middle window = 7.74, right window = 9.85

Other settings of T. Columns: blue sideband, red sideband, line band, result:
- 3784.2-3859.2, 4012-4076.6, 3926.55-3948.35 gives 4.5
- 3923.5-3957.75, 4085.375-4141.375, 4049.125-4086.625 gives -3.2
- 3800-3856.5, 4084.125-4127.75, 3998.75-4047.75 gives -4.4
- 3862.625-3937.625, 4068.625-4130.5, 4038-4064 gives -1.9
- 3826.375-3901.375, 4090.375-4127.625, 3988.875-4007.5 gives -2.1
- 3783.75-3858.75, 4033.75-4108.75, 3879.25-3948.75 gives 4.0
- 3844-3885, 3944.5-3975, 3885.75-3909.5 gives 1.7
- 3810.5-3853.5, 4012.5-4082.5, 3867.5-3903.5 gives 1.1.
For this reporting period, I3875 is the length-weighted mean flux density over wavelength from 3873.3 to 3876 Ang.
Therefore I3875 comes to 9.67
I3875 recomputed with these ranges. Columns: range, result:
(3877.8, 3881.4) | 9.04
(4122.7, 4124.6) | 9.85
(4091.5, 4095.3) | 9.46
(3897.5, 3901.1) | 9.4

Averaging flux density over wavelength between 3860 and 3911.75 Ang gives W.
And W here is 9.1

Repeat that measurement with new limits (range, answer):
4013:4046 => 9.98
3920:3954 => 8.2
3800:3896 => 9.02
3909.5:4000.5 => 8.69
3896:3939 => 8.53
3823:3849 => 8.33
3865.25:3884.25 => 9.6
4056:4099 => 9.61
